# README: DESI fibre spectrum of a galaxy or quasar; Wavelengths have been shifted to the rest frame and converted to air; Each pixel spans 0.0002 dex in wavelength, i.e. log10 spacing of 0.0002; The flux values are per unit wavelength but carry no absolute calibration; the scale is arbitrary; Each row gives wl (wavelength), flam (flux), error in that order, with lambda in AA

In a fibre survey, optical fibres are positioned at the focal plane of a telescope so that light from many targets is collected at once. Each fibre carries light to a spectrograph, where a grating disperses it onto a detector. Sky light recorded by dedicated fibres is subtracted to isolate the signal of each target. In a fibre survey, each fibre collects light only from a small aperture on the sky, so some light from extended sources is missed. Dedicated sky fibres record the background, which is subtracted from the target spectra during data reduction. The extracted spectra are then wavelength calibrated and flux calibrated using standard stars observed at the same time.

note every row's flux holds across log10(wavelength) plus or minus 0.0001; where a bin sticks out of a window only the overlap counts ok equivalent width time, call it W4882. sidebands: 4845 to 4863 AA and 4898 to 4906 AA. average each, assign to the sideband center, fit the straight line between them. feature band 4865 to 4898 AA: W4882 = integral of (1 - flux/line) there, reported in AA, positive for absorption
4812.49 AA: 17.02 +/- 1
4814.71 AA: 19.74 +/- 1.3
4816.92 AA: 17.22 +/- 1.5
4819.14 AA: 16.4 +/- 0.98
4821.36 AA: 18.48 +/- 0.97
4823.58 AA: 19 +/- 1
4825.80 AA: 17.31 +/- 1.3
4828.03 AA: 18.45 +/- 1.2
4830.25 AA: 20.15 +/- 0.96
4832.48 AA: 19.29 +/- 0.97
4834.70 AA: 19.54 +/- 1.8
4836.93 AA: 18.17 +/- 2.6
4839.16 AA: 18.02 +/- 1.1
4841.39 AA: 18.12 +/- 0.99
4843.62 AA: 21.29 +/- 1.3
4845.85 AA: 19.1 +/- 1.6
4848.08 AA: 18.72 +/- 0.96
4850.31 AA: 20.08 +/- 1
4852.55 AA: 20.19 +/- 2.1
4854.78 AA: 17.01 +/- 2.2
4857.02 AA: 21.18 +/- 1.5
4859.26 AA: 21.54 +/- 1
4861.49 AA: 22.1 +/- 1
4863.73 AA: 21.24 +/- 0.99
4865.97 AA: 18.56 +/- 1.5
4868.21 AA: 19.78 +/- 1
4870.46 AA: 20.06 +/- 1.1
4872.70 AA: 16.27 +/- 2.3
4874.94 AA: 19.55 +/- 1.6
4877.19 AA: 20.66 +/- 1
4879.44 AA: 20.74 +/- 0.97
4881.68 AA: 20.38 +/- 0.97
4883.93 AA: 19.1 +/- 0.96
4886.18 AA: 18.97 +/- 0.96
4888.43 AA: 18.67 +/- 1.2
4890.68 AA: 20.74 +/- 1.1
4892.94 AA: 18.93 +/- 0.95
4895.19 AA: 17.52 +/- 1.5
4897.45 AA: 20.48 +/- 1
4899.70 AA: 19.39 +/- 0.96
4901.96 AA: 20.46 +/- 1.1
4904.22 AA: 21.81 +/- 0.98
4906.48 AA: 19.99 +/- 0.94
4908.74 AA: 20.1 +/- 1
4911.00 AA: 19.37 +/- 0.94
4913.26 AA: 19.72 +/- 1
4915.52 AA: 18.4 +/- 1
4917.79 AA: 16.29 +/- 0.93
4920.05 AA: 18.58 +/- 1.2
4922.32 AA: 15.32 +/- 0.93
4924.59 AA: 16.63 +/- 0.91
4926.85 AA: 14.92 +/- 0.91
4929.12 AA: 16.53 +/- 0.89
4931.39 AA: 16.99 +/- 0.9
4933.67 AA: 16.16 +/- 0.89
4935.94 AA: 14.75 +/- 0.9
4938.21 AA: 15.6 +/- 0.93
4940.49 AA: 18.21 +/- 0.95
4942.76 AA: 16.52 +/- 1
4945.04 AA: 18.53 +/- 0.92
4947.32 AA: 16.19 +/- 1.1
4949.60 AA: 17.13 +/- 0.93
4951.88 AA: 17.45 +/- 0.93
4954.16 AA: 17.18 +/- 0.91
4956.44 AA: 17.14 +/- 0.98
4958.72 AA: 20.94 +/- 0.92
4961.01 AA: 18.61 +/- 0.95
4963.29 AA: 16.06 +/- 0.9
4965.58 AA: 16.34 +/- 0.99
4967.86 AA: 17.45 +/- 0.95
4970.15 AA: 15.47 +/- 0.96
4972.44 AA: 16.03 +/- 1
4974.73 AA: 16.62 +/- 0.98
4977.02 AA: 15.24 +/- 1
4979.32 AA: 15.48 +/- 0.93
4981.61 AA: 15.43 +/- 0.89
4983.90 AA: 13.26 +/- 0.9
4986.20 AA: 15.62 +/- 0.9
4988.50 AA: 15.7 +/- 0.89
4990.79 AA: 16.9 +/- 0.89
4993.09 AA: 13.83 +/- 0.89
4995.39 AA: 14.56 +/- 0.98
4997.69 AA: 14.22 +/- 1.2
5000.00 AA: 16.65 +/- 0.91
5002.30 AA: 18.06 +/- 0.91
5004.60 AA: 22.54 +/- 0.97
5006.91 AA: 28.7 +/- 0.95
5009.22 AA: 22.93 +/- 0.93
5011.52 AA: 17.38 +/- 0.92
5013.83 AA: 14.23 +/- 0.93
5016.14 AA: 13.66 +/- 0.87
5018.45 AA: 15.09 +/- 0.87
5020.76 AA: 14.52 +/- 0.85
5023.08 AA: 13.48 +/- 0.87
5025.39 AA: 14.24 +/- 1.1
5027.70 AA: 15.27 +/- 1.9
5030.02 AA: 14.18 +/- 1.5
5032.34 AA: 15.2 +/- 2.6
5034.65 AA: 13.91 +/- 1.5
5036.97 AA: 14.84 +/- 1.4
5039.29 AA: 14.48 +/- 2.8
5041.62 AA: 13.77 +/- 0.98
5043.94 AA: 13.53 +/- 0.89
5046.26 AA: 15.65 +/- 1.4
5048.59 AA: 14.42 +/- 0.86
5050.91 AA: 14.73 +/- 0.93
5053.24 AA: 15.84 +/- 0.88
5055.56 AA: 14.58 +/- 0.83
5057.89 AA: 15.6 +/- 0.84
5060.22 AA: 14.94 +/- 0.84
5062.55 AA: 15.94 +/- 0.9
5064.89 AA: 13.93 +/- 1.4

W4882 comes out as 1.6 AA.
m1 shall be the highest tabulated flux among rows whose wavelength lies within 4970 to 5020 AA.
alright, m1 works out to 28.7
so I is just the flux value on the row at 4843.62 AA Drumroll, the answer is 21.29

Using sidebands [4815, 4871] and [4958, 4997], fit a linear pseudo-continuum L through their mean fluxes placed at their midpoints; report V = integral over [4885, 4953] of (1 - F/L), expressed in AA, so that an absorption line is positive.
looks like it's -2.2 AA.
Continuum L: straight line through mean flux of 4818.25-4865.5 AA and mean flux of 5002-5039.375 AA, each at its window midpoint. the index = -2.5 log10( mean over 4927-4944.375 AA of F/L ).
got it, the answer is 0.10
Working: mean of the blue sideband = 19.3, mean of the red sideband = 16.7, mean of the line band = 16.4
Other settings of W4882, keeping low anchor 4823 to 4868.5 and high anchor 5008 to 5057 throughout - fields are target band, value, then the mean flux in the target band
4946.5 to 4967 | -0.8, 17.5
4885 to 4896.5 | -0.4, 19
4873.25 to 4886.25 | -0.8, 19.8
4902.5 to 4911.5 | -1.2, 20.4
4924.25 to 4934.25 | 0.7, 16.2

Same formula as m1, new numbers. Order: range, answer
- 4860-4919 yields 22.1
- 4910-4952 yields 19.72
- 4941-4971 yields 20.94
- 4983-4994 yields 16.9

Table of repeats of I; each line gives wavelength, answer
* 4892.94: 18.93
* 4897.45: 20.48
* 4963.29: 16.06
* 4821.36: 18.48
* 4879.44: 20.74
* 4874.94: 19.55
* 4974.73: 16.62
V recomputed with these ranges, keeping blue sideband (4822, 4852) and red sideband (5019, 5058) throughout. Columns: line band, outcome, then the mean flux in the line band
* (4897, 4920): -2.7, 19.5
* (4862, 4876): -0.8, 19.4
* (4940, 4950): -0.4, 17.3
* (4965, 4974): -0.1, 16.3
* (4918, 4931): 0.5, 16.4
